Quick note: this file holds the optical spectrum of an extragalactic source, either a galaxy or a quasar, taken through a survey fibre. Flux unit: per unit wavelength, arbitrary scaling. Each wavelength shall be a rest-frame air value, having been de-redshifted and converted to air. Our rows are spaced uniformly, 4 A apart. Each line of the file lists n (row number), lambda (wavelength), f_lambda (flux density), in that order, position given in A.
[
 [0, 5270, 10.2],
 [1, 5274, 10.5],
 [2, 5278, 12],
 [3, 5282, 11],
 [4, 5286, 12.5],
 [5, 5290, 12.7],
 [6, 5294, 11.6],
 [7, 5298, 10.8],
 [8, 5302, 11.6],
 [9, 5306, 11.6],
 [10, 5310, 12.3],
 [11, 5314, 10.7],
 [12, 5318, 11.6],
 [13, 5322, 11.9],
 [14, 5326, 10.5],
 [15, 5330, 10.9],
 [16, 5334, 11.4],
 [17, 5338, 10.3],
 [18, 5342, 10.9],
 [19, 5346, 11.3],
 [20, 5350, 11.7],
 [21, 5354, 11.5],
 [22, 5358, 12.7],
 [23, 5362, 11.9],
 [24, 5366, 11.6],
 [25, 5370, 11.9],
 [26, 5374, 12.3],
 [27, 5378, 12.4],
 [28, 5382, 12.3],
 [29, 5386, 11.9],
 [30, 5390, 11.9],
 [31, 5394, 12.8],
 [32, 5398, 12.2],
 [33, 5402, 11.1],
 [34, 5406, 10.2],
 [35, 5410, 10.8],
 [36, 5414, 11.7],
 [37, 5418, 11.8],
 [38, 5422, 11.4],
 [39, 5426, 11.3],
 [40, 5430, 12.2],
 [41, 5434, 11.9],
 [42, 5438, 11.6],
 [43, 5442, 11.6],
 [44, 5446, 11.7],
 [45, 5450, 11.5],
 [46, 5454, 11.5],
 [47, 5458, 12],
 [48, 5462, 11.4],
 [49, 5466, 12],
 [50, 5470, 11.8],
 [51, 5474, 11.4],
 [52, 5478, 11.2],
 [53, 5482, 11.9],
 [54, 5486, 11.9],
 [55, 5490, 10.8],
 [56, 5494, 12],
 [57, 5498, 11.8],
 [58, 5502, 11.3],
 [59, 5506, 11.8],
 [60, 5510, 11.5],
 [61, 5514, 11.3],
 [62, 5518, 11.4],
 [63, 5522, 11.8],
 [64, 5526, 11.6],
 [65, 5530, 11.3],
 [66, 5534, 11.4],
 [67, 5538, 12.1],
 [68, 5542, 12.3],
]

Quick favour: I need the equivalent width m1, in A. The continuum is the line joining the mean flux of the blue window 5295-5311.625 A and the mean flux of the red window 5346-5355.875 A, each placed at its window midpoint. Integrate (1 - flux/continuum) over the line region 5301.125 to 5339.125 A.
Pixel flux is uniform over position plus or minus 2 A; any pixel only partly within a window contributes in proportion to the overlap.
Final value 0.9 A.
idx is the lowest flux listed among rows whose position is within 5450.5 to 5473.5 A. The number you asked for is 11.4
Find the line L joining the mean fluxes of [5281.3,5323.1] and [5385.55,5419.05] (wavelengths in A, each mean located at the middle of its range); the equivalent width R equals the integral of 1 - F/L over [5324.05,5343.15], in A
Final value 1.40 A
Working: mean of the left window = 11.7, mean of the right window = 11.6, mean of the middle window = 10.8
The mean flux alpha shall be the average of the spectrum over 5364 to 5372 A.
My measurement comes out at 11.8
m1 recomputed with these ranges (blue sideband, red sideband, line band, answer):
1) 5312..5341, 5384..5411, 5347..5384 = -2.2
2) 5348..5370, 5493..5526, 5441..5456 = 0.2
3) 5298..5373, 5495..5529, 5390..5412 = 0.1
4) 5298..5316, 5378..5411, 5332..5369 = 0.3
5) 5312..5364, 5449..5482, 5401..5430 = 0.6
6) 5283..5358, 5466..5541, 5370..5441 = -1.4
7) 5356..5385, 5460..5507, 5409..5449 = 0.8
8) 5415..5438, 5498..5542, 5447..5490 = 0.1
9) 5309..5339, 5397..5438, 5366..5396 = -2.2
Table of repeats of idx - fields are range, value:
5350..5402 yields 11.1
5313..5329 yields 10.5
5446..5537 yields 10.8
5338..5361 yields 10.3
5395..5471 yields 10.2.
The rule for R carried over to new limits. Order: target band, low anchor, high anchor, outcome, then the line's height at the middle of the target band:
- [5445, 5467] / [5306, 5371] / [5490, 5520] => -0.31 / 11.5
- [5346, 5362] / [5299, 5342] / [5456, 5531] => -0.79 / 11.3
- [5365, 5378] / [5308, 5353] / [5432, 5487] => -0.75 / 11.4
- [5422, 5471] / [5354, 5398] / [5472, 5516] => 0.35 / 11.8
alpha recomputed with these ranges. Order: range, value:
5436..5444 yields 11.6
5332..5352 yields 11.1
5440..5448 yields 11.6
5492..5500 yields 11.9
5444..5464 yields 11.6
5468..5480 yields 11.5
